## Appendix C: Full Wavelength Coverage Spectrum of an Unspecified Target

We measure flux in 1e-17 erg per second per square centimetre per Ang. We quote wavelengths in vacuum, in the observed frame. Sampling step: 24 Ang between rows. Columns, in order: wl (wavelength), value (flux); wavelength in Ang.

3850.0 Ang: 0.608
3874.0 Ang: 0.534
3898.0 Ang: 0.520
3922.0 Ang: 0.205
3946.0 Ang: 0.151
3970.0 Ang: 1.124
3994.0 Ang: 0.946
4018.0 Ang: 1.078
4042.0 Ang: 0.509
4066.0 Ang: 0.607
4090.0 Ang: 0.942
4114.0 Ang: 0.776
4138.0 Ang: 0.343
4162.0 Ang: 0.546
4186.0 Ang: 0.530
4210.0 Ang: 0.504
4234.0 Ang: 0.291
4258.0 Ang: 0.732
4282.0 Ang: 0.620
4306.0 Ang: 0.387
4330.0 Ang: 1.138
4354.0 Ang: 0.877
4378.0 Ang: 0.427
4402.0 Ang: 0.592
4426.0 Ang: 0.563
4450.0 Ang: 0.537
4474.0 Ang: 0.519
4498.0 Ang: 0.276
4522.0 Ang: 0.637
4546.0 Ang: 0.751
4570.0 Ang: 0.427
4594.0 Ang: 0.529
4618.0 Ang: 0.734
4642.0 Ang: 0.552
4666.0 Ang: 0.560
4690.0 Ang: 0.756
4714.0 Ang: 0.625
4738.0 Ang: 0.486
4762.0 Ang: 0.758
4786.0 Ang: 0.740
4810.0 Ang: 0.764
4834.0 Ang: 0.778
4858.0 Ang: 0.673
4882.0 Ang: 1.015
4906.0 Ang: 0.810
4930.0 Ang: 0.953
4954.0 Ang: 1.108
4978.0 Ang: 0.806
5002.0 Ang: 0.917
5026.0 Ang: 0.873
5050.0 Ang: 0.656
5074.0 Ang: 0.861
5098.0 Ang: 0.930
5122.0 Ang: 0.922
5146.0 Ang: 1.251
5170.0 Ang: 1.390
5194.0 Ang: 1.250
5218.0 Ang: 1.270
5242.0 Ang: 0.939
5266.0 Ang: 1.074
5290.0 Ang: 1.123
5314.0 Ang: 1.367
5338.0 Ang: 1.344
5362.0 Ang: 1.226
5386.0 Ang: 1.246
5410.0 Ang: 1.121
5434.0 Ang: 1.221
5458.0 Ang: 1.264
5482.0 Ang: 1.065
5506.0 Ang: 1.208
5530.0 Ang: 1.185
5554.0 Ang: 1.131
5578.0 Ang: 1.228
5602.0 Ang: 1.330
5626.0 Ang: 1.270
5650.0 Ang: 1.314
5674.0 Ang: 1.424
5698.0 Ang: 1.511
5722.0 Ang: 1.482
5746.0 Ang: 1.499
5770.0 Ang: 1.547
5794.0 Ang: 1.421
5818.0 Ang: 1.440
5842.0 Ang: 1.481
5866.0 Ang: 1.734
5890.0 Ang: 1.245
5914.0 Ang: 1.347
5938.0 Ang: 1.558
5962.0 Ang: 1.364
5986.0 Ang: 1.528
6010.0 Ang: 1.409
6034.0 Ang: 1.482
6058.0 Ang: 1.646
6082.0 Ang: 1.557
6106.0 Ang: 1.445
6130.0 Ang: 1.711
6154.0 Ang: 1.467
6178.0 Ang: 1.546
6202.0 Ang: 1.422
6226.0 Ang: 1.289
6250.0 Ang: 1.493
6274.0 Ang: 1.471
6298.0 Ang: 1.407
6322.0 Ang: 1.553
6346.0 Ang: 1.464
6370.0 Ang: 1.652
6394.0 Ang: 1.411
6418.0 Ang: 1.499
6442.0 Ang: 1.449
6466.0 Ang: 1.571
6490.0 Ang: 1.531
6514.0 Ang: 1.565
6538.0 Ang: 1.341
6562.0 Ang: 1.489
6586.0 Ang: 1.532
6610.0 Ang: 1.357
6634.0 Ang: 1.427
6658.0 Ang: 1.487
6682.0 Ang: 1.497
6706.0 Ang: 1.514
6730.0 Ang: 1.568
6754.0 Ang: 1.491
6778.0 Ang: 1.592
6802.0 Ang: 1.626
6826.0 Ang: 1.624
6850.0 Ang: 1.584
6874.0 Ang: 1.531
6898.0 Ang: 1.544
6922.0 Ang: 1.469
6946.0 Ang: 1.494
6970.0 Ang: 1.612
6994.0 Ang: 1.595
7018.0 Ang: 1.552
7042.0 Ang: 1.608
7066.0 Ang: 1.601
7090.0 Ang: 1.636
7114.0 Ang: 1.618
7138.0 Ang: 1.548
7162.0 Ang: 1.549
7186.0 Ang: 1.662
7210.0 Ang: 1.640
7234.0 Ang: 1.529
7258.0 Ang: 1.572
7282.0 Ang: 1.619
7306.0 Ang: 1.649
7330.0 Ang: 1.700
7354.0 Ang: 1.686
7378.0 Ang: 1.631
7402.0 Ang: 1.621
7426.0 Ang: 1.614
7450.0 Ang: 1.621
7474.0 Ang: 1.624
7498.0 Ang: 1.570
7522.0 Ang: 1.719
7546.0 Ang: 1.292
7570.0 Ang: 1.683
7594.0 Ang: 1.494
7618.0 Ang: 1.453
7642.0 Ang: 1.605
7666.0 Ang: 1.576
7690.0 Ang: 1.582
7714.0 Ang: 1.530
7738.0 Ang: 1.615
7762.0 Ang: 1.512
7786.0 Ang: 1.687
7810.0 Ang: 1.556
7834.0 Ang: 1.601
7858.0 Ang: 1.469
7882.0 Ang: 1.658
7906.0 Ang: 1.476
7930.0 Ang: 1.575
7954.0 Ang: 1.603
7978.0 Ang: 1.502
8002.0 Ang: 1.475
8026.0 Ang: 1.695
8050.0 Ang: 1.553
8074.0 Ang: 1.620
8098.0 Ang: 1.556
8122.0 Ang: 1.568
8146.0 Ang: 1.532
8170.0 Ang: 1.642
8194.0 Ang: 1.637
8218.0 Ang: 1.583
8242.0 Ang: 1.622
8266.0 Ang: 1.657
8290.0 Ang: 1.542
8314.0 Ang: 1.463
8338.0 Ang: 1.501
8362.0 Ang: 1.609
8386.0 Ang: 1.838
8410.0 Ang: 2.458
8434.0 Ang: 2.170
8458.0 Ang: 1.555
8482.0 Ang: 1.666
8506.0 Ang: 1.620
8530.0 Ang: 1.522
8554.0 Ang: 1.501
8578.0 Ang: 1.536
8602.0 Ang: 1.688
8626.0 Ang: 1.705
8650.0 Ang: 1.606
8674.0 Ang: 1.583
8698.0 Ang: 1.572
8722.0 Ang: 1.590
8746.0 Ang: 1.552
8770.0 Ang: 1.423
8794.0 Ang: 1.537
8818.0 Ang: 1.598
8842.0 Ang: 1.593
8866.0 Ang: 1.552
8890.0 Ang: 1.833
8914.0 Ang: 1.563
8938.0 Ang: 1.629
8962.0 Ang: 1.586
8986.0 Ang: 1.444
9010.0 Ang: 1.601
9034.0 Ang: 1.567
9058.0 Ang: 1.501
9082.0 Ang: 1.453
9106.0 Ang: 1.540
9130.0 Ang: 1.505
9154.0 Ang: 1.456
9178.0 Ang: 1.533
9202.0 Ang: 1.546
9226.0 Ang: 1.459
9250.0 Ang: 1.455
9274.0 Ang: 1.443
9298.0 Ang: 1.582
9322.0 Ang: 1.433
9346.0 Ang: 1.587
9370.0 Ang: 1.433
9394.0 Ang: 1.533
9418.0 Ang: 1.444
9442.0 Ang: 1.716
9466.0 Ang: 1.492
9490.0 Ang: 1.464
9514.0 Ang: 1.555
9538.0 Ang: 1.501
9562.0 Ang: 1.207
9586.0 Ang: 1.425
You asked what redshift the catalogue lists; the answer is 0.280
